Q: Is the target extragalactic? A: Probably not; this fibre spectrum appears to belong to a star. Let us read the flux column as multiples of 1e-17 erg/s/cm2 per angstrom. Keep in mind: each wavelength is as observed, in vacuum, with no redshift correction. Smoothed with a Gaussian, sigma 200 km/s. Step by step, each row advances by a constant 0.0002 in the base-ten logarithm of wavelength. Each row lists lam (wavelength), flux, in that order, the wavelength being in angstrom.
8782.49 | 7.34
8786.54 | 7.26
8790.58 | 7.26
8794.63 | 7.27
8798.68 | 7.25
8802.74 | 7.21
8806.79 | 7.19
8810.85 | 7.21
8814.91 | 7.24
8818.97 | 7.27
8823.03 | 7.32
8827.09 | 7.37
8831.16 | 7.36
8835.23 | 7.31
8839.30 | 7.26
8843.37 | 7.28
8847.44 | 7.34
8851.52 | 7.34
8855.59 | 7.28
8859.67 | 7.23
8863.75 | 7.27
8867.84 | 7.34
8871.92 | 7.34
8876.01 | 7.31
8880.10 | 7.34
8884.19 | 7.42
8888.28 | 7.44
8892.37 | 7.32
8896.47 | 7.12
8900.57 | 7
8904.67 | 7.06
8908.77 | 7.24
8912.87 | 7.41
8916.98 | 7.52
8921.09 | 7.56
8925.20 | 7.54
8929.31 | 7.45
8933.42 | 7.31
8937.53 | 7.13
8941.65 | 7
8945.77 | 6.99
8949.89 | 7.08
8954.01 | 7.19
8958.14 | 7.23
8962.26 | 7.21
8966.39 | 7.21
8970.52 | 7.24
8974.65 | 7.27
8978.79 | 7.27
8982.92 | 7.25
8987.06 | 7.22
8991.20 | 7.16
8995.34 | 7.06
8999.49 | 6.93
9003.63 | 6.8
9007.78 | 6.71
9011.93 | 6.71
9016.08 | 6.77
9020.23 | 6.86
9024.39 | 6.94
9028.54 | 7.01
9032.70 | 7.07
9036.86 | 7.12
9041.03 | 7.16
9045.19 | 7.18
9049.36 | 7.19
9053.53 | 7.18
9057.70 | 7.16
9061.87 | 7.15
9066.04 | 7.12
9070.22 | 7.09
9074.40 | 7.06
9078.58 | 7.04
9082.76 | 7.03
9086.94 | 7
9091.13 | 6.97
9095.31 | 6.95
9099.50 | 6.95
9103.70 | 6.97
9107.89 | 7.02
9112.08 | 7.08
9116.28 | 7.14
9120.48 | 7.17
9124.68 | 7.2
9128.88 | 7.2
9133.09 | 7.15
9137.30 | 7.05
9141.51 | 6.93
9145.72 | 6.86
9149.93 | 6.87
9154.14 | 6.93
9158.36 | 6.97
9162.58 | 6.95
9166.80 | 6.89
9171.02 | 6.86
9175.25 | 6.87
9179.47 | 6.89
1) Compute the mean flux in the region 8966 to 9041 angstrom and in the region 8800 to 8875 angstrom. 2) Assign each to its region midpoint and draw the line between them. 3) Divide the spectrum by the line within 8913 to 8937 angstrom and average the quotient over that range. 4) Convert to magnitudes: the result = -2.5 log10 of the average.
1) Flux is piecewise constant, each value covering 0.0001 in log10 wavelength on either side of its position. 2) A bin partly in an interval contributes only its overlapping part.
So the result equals -0.04 mag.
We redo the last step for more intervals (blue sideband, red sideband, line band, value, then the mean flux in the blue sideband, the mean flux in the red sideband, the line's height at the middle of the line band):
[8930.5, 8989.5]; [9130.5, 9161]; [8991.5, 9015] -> 0.04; 7.19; 6.97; 7.14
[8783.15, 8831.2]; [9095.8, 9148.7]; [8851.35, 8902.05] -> -0.01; 7.27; 7.05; 7.22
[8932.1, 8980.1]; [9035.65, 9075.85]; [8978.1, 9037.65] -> 0.03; 7.17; 7.14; 7.16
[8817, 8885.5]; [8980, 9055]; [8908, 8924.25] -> -0.04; 7.32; 7.02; 7.2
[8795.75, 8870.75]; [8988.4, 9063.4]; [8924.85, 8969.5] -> -0.01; 7.28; 7.01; 7.12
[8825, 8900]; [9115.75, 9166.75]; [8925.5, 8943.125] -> 0.00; 7.31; 7.03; 7.24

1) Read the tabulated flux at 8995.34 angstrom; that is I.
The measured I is 7.06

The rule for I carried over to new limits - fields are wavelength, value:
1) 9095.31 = 6.95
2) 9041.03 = 7.16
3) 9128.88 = 7.2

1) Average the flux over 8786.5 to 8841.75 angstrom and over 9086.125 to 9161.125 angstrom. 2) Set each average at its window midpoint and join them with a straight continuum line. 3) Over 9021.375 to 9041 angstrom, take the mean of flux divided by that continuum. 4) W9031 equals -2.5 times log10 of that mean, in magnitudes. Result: 0.01 mag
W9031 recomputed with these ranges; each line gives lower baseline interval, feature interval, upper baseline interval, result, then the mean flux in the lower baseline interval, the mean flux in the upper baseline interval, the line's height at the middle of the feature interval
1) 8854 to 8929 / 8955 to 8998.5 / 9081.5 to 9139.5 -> 0.00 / 7.32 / 7.06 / 7.22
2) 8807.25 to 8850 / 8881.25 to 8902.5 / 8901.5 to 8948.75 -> 0.00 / 7.29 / 7.28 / 7.28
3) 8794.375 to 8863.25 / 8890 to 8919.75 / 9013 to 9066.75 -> -0.01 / 7.28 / 7.06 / 7.2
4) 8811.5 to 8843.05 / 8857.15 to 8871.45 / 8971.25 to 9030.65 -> -0.01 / 7.3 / 7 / 7.24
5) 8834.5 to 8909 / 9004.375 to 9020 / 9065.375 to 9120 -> 0.06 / 7.28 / 7.03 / 7.12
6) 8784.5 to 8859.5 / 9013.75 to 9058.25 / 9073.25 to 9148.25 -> 0.01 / 7.28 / 7.04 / 7.1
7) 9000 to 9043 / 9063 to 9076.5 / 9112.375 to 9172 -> -0.02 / 6.92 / 7.02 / 6.96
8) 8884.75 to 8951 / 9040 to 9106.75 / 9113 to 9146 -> 0.01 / 7.27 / 7.1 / 7.14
